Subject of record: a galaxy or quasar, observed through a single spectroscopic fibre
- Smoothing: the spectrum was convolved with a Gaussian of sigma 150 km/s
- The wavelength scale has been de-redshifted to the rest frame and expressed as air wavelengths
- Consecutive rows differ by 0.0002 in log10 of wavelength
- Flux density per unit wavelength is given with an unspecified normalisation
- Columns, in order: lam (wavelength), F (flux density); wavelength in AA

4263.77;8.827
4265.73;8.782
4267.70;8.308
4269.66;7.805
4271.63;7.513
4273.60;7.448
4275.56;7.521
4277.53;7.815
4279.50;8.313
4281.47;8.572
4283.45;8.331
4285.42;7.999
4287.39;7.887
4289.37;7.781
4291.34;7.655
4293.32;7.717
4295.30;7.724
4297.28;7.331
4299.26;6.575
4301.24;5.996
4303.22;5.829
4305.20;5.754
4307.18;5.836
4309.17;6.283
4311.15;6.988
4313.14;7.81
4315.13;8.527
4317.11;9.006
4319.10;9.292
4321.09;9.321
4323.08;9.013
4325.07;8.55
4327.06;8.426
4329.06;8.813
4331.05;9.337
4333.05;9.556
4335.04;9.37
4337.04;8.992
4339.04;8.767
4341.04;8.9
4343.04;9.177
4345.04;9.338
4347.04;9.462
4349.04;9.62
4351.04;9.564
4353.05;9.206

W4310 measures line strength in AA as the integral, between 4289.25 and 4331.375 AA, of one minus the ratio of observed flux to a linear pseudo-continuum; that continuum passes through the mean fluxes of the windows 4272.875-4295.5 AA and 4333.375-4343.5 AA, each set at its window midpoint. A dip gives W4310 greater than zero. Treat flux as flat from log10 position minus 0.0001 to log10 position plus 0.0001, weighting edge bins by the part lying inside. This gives 4.0 AA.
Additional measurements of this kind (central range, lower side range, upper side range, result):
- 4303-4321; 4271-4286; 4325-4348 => 2.5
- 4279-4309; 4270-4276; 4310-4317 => 1.8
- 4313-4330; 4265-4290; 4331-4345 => 0.1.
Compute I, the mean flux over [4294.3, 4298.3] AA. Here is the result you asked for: 7.51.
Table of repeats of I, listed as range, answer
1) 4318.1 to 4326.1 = 9.04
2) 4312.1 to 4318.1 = 8.44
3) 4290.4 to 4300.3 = 7.39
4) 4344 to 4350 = 9.48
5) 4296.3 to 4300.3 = 6.94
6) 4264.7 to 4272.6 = 8.11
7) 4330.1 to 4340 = 9.2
